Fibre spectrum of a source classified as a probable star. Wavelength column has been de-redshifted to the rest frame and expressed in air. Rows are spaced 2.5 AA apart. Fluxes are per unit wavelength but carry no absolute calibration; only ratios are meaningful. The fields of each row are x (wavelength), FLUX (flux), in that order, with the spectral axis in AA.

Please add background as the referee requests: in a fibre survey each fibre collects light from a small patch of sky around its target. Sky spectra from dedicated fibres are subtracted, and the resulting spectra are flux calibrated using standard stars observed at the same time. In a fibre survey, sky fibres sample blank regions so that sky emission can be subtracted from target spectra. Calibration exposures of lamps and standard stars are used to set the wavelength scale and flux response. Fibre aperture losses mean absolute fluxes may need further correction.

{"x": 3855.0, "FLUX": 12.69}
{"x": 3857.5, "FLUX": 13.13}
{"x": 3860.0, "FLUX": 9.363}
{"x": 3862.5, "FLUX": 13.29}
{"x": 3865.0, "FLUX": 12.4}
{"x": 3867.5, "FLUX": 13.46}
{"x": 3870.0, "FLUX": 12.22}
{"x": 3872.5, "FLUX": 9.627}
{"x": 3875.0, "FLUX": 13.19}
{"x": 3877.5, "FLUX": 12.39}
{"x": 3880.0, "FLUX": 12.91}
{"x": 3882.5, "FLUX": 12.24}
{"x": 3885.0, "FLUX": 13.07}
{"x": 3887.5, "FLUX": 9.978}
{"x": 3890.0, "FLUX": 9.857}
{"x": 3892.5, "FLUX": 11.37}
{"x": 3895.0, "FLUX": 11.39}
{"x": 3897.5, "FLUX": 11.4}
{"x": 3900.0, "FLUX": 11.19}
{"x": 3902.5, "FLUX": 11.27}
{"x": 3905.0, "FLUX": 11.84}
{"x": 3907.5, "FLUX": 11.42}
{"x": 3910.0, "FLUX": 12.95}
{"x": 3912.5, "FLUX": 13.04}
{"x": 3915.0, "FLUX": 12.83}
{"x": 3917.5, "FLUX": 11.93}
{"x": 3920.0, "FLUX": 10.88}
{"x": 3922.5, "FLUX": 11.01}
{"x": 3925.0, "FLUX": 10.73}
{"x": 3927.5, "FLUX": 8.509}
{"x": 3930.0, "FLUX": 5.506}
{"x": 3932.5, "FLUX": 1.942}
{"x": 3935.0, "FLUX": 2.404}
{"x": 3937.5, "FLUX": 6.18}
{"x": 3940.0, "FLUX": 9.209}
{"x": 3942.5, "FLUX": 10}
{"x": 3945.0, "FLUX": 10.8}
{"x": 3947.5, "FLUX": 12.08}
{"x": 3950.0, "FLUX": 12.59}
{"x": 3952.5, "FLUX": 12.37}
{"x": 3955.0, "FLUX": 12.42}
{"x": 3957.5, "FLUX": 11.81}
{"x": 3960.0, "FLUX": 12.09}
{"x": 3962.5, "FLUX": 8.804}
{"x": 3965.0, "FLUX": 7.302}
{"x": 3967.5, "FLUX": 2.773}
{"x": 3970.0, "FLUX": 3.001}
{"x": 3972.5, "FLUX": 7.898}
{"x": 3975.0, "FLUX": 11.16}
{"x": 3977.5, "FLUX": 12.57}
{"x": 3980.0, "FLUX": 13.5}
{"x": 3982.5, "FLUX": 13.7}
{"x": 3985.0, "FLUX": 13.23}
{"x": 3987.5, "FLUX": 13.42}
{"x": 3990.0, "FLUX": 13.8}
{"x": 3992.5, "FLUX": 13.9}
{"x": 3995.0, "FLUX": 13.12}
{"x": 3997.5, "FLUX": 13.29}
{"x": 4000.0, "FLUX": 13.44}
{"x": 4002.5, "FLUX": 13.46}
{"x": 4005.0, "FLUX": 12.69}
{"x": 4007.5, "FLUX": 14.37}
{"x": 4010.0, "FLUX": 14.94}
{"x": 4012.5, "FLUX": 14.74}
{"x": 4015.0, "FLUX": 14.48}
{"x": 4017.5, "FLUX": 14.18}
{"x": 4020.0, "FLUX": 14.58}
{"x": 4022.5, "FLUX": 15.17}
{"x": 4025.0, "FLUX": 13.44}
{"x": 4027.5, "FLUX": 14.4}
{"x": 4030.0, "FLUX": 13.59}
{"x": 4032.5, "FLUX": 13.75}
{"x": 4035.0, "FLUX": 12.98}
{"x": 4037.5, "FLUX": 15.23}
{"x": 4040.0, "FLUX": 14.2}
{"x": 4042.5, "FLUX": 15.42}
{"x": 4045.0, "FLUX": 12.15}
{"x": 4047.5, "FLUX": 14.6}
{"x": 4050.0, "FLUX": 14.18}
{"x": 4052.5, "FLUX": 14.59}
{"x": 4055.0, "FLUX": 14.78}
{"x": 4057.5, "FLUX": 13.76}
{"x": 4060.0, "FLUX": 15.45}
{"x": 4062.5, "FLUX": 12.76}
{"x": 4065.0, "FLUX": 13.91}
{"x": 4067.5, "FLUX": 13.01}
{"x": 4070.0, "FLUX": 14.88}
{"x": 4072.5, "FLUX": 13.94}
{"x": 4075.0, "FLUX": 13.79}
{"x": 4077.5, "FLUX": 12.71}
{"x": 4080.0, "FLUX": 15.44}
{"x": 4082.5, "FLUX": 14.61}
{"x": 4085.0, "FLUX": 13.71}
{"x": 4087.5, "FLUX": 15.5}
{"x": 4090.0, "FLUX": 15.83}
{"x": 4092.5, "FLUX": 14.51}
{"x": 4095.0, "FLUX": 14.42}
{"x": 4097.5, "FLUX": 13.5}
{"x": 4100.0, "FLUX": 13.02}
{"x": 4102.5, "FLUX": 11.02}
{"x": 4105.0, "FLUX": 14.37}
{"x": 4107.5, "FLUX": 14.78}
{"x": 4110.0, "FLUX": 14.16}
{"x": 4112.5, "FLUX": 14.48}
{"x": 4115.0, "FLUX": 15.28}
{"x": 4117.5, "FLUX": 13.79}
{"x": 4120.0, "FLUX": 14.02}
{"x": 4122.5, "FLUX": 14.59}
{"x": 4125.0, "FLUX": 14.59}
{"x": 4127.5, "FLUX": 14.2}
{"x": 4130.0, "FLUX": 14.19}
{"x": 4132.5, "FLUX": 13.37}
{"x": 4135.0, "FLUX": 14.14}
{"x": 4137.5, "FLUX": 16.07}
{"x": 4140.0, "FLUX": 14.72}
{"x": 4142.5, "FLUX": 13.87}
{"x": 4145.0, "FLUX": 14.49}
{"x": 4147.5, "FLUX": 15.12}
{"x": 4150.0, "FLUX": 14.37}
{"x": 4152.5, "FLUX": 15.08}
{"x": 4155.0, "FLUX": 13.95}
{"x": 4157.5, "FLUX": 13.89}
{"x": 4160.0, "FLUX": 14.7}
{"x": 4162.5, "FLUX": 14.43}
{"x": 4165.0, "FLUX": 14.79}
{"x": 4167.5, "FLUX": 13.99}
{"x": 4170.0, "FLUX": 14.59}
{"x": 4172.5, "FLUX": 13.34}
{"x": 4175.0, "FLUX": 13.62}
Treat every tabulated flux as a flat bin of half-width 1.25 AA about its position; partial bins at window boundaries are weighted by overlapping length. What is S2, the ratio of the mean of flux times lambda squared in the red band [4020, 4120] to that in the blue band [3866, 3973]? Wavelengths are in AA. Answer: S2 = 1.49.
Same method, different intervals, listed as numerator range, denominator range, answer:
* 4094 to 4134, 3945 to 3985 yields 1.45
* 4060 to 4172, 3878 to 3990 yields 1.50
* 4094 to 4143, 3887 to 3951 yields 1.55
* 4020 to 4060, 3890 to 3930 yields 1.35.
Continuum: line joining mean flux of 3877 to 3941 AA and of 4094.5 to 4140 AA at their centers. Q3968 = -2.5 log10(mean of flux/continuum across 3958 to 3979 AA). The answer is 0.33 mag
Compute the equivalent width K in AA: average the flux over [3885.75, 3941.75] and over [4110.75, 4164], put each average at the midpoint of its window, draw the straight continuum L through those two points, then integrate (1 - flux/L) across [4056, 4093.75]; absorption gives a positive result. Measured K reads -3.1 AA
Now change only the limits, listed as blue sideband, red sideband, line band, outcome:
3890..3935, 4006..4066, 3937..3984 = 6.85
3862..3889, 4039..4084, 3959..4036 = 6.36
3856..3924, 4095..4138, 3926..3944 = 8.66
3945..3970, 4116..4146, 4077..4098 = -2.12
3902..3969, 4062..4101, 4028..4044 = -1.76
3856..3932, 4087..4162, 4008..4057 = -4.21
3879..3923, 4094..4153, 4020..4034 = -1.03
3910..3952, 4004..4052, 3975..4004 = -2.31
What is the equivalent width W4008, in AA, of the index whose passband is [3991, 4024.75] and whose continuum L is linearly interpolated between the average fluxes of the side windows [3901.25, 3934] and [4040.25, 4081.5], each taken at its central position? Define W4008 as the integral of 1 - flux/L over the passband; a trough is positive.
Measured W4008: -3.57 AA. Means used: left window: 10.2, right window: 14.1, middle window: 14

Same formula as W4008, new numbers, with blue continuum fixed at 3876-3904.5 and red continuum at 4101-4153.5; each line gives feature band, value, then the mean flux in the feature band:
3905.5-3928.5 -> 0.7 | 11.5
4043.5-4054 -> -0.4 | 13.9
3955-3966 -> 1.8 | 10.3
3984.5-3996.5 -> -0.7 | 13.5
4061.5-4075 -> -0.1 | 13.7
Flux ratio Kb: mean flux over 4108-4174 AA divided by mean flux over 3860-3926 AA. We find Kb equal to 1.22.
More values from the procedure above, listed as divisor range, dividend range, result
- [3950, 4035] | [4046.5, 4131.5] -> 1.15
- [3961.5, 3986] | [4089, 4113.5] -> 1.49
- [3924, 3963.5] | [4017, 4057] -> 1.54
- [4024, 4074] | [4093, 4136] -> 1.00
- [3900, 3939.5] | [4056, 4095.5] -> 1.49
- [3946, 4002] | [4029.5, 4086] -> 1.24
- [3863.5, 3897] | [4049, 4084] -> 1.19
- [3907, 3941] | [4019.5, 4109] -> 1.54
